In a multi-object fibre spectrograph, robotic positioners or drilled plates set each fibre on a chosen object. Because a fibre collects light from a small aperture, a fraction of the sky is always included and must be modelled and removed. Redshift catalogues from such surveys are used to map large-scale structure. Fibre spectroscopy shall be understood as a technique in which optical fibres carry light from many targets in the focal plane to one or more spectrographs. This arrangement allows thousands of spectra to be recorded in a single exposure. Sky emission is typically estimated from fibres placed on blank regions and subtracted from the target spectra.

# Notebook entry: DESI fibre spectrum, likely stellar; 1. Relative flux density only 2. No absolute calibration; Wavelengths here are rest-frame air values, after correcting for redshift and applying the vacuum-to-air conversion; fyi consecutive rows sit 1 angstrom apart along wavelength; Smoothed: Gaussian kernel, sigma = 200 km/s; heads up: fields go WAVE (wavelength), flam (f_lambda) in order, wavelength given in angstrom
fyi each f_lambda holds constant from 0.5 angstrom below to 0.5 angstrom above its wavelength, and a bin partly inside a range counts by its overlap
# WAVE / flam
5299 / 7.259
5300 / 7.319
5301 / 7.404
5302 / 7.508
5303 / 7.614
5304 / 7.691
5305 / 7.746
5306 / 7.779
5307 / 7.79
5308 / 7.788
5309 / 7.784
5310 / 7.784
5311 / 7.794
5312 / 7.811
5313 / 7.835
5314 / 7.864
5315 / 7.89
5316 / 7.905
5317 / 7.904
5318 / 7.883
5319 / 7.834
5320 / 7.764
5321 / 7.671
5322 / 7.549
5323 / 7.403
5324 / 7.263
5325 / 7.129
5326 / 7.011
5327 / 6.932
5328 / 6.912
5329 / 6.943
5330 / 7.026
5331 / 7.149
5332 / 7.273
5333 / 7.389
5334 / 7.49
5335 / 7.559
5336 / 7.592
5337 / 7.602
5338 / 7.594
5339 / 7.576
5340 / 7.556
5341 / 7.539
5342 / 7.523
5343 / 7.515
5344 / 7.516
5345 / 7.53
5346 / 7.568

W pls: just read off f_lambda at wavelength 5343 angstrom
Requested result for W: 7.515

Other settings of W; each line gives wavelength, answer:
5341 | 7.539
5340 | 7.556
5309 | 7.784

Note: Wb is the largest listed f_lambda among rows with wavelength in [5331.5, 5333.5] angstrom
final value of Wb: 7.389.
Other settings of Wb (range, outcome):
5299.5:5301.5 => 7.404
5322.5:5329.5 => 7.403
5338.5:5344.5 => 7.576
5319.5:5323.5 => 7.764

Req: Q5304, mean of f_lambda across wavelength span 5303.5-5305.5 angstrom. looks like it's 7.72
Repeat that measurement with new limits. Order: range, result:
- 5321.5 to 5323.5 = 7.48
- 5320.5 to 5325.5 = 7.4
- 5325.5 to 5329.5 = 6.95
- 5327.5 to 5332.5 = 7.06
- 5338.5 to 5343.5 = 7.54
